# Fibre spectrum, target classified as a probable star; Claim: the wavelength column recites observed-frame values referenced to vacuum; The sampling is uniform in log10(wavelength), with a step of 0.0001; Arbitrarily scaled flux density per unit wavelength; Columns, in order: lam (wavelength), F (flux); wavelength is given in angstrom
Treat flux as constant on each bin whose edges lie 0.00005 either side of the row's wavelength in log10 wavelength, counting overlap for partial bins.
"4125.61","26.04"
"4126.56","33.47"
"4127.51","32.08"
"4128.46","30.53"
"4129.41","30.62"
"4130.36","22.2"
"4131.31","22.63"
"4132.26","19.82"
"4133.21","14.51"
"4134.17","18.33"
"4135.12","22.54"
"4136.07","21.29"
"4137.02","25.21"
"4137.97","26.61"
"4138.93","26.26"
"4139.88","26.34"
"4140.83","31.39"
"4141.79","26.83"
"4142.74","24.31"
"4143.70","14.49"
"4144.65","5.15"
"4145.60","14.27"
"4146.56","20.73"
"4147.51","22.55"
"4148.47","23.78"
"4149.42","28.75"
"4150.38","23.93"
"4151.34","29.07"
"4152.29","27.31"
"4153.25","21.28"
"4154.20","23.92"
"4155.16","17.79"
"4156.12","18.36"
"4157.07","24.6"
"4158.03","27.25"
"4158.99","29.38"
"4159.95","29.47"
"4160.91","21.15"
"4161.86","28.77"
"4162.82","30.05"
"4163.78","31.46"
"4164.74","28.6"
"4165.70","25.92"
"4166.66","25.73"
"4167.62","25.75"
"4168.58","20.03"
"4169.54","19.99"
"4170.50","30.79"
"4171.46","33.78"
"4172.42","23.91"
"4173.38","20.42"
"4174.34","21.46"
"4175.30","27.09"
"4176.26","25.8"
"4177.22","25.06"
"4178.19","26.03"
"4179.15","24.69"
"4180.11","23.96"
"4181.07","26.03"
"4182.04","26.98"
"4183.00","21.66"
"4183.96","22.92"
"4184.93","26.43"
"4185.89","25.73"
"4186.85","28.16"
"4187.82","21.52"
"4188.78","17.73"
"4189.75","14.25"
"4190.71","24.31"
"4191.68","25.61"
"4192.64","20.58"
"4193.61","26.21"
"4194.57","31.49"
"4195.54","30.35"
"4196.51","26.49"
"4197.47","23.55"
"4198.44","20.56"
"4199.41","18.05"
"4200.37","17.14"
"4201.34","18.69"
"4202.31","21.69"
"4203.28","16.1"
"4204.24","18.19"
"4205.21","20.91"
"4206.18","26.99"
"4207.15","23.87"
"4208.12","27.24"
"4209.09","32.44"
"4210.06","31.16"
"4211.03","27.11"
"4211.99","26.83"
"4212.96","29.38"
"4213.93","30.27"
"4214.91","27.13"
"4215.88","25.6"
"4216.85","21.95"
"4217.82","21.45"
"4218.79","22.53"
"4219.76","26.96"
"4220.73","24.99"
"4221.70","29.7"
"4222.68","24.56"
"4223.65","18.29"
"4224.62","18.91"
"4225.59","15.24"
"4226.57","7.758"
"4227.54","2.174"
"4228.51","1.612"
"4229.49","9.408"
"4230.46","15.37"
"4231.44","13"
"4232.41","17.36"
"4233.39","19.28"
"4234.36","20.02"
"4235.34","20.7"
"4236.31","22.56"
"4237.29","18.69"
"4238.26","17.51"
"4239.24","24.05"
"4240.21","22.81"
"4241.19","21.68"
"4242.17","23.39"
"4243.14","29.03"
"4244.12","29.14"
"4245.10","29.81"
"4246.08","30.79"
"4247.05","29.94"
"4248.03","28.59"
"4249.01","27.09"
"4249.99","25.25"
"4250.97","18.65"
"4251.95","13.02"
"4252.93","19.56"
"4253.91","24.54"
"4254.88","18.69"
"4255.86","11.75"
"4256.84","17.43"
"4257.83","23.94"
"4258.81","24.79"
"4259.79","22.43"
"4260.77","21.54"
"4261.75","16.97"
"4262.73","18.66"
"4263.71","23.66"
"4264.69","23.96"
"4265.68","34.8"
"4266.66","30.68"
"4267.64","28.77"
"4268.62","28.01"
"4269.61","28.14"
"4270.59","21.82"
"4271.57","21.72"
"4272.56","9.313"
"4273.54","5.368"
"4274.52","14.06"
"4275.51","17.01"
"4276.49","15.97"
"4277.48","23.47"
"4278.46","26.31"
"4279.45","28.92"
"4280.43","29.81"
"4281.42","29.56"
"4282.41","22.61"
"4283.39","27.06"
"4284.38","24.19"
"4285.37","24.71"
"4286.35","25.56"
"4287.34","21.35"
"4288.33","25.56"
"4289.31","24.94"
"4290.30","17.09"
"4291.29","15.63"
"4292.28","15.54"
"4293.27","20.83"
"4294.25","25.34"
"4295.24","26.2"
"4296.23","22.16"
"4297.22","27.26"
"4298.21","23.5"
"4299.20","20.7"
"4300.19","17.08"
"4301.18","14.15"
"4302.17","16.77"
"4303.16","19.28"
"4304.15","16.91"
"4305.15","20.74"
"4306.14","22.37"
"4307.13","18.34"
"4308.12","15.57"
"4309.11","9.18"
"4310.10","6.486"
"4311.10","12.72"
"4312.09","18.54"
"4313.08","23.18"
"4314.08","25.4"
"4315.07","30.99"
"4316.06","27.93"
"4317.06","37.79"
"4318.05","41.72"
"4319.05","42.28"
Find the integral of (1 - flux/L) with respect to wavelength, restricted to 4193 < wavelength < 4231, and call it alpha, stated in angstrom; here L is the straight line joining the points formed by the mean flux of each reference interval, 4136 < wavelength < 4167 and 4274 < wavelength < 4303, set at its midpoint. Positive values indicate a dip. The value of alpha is 2.3 angstrom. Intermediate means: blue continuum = 24.3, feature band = 22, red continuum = 22.1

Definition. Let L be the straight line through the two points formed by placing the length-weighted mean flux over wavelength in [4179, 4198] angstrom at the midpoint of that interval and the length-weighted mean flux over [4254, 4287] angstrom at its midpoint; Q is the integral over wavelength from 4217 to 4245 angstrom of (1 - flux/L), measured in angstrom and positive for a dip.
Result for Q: 4.8 angstrom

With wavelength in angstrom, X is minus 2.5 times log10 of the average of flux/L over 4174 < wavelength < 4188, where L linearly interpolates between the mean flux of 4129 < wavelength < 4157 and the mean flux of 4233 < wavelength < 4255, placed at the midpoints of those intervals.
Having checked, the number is -0.101 mag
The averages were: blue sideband 22.4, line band 25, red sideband 23.4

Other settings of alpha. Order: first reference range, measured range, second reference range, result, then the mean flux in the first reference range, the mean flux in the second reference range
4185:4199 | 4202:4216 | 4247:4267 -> -1.2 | 24.1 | 22.4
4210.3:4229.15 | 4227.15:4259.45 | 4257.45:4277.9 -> 1.5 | 21.2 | 21.7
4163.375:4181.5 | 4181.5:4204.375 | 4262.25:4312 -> 1.9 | 25.6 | 21.2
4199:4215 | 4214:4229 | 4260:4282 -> 2.7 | 24.3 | 22.7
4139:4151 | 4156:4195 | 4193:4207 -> -4.8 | 22.1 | 22.6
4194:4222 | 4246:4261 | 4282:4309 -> 0.4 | 24.8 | 21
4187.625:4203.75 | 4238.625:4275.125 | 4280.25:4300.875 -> -0.2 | 22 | 23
